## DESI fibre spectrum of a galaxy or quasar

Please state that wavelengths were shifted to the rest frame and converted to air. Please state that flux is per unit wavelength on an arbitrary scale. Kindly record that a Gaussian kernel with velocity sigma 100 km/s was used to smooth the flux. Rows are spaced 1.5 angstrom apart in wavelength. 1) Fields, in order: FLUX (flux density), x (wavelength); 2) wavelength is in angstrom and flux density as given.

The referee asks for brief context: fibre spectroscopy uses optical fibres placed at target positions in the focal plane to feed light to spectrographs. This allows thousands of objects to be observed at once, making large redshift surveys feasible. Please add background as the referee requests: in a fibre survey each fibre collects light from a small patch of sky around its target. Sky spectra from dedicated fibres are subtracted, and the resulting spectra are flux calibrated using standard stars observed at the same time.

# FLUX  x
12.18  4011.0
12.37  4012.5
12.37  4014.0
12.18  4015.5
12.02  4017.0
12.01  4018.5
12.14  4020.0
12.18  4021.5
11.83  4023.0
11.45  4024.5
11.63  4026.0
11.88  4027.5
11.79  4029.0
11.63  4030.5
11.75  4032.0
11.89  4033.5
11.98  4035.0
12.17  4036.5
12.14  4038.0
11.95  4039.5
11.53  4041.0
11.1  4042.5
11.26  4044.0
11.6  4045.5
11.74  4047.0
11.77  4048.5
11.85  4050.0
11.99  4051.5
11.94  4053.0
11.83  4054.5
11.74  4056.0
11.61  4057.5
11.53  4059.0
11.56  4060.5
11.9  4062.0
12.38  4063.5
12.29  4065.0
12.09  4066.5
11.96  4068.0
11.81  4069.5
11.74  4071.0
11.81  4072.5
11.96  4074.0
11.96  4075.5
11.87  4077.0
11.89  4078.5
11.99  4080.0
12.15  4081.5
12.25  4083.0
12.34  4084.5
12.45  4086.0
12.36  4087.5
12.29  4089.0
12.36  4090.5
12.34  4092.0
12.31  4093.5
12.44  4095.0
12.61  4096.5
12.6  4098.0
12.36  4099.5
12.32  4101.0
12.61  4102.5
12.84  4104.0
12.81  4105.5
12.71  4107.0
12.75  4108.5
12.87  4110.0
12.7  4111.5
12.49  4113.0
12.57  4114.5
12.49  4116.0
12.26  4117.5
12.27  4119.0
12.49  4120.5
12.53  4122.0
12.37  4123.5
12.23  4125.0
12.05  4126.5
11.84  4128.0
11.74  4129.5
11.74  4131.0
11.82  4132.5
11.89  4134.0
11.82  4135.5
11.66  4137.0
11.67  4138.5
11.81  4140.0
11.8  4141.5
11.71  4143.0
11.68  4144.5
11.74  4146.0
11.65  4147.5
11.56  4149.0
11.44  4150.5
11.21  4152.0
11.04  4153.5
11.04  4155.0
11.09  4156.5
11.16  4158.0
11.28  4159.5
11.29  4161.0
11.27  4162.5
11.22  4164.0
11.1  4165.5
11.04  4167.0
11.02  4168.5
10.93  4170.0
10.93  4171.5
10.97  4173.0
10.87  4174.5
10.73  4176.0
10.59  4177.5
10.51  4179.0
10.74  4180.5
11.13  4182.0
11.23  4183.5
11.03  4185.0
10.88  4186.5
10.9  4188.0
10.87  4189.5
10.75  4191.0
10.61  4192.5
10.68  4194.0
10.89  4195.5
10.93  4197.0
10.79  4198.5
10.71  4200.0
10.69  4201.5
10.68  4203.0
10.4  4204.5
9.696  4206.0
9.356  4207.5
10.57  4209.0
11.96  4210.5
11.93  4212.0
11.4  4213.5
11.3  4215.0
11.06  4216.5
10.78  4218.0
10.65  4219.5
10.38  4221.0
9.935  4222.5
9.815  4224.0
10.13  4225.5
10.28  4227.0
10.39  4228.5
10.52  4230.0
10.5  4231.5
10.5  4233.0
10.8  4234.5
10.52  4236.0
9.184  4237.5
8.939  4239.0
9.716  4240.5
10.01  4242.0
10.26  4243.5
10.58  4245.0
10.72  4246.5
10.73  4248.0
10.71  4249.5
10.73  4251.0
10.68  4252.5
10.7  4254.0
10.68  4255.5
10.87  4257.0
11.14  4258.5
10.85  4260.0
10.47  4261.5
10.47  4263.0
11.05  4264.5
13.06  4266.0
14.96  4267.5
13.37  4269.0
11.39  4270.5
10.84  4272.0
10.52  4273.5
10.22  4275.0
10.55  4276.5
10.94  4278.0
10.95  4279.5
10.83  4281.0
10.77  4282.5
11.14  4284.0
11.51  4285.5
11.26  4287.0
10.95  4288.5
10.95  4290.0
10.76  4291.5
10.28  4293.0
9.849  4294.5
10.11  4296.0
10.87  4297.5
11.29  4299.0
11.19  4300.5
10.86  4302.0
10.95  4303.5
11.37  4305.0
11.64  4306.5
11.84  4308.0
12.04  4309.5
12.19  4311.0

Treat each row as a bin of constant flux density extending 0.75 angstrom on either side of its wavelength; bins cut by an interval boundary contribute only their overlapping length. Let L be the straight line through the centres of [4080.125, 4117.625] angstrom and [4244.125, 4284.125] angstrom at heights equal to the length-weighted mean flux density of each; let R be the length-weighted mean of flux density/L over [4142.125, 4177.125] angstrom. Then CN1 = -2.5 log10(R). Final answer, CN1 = 0.072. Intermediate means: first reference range 12.5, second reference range 11.1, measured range 11.2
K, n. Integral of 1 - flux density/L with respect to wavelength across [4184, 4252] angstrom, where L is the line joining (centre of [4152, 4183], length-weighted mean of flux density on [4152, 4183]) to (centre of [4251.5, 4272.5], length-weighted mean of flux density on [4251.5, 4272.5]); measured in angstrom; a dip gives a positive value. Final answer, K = 4.2 angstrom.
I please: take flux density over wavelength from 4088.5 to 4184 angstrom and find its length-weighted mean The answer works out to 11.8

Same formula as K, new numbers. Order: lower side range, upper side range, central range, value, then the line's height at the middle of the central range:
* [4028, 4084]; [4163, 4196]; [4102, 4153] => -3.6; 11.3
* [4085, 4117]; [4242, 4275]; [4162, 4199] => 2.9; 11.8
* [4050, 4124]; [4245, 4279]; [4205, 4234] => 2.1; 11.4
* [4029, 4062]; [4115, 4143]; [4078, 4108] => -1.3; 11.9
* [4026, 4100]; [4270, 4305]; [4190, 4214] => 1.1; 11.3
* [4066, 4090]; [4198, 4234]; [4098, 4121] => -1.7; 11.7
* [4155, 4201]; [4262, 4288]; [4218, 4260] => 3.1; 11.2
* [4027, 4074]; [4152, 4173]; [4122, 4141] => -1.0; 11.3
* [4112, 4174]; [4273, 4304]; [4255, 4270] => -1.0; 11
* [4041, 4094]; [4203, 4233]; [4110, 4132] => -1.6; 11.5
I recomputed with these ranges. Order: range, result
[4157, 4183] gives 11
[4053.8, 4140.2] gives 12.2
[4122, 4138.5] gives 11.9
